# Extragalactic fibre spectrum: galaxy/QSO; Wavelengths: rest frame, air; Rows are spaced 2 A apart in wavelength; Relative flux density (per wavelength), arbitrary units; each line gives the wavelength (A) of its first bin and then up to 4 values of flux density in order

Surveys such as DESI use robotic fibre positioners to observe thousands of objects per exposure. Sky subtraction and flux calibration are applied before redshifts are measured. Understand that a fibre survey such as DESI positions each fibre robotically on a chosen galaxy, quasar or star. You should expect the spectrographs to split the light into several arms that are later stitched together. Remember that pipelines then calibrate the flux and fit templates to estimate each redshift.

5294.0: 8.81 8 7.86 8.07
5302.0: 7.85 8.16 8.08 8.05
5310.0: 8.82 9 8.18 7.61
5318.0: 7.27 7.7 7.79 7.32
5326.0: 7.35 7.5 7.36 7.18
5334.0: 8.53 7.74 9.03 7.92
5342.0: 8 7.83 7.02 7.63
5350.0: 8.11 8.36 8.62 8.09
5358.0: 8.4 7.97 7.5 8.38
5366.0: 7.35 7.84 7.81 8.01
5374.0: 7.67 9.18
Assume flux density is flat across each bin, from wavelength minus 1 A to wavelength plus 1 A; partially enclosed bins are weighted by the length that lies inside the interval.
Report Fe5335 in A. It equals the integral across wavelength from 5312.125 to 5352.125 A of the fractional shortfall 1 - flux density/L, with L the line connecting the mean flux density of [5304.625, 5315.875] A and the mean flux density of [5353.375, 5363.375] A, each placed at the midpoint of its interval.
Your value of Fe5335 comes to 2.2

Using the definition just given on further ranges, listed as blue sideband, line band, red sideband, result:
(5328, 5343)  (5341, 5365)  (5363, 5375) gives -0.32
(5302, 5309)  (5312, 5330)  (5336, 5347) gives 0.80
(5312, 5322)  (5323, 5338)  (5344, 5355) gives 0.40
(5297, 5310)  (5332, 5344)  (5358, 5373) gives -0.24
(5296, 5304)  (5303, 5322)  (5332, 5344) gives -0.15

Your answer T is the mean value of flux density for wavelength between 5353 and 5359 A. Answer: 8.37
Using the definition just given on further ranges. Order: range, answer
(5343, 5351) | 7.65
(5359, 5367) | 7.8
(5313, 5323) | 7.71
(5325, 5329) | 7.42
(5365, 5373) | 7.75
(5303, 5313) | 8.42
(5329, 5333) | 7.27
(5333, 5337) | 8.13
